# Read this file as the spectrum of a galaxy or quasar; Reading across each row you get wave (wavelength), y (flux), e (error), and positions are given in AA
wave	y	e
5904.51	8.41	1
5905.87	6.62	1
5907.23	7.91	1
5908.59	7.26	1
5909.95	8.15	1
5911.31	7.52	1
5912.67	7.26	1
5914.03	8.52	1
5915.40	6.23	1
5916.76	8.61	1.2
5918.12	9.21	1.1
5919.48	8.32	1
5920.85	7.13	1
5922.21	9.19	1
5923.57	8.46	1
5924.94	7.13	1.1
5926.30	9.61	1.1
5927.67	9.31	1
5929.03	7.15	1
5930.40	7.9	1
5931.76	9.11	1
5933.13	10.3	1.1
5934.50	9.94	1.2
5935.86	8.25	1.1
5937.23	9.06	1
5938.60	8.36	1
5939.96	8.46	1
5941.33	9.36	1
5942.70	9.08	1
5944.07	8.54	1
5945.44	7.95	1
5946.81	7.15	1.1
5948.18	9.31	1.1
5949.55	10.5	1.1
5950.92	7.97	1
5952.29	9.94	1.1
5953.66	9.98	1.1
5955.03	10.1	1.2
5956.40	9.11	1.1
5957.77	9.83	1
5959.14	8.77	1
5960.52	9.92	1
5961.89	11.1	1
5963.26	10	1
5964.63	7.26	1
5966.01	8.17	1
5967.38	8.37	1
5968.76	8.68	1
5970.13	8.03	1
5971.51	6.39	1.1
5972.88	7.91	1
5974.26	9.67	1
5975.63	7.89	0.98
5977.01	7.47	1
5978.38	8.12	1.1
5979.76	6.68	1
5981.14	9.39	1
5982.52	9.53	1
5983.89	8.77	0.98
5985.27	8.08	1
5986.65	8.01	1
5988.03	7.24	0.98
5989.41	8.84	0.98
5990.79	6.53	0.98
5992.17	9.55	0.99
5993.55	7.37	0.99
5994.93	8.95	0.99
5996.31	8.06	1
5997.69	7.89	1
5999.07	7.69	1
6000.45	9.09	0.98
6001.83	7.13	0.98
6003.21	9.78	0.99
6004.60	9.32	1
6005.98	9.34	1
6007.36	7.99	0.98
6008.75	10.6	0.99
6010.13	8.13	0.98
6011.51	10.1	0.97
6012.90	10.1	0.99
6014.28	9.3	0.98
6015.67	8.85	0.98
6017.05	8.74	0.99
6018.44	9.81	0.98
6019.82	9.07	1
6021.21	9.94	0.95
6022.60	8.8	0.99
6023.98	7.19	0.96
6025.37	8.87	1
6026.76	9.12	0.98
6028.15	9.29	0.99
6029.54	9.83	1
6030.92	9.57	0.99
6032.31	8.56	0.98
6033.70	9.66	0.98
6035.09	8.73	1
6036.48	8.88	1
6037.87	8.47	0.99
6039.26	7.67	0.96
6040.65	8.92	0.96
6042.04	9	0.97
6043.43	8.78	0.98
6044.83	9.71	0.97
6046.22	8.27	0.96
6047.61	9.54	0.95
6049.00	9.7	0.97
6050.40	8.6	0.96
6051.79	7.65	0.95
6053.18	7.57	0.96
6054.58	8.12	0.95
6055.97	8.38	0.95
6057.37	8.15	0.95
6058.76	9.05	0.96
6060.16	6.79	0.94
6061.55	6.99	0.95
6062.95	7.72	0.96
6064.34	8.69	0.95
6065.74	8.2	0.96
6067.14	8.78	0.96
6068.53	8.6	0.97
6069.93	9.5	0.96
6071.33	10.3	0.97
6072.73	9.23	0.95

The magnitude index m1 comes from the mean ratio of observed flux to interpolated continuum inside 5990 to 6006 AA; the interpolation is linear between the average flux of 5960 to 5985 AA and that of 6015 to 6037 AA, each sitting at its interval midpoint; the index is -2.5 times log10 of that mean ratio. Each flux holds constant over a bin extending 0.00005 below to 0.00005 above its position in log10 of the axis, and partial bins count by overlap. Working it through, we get 0.05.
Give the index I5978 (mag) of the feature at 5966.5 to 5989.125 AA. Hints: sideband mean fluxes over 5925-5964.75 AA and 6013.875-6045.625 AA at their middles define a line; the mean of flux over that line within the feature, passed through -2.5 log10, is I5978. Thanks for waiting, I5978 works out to 0.11 mag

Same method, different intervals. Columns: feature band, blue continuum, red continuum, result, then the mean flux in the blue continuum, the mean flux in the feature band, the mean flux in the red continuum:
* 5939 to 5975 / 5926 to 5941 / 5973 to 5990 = -0.040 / 8.85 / 8.9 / 8.29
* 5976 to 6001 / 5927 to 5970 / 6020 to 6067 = 0.084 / 8.99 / 8.17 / 8.62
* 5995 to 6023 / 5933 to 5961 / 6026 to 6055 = -0.007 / 9.11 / 8.99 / 8.85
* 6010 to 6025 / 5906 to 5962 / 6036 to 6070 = -0.076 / 8.66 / 9.13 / 8.45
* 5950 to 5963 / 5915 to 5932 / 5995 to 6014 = -0.137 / 8.27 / 9.67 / 8.88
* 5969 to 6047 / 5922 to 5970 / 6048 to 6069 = -0.016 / 8.94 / 8.66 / 8.22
